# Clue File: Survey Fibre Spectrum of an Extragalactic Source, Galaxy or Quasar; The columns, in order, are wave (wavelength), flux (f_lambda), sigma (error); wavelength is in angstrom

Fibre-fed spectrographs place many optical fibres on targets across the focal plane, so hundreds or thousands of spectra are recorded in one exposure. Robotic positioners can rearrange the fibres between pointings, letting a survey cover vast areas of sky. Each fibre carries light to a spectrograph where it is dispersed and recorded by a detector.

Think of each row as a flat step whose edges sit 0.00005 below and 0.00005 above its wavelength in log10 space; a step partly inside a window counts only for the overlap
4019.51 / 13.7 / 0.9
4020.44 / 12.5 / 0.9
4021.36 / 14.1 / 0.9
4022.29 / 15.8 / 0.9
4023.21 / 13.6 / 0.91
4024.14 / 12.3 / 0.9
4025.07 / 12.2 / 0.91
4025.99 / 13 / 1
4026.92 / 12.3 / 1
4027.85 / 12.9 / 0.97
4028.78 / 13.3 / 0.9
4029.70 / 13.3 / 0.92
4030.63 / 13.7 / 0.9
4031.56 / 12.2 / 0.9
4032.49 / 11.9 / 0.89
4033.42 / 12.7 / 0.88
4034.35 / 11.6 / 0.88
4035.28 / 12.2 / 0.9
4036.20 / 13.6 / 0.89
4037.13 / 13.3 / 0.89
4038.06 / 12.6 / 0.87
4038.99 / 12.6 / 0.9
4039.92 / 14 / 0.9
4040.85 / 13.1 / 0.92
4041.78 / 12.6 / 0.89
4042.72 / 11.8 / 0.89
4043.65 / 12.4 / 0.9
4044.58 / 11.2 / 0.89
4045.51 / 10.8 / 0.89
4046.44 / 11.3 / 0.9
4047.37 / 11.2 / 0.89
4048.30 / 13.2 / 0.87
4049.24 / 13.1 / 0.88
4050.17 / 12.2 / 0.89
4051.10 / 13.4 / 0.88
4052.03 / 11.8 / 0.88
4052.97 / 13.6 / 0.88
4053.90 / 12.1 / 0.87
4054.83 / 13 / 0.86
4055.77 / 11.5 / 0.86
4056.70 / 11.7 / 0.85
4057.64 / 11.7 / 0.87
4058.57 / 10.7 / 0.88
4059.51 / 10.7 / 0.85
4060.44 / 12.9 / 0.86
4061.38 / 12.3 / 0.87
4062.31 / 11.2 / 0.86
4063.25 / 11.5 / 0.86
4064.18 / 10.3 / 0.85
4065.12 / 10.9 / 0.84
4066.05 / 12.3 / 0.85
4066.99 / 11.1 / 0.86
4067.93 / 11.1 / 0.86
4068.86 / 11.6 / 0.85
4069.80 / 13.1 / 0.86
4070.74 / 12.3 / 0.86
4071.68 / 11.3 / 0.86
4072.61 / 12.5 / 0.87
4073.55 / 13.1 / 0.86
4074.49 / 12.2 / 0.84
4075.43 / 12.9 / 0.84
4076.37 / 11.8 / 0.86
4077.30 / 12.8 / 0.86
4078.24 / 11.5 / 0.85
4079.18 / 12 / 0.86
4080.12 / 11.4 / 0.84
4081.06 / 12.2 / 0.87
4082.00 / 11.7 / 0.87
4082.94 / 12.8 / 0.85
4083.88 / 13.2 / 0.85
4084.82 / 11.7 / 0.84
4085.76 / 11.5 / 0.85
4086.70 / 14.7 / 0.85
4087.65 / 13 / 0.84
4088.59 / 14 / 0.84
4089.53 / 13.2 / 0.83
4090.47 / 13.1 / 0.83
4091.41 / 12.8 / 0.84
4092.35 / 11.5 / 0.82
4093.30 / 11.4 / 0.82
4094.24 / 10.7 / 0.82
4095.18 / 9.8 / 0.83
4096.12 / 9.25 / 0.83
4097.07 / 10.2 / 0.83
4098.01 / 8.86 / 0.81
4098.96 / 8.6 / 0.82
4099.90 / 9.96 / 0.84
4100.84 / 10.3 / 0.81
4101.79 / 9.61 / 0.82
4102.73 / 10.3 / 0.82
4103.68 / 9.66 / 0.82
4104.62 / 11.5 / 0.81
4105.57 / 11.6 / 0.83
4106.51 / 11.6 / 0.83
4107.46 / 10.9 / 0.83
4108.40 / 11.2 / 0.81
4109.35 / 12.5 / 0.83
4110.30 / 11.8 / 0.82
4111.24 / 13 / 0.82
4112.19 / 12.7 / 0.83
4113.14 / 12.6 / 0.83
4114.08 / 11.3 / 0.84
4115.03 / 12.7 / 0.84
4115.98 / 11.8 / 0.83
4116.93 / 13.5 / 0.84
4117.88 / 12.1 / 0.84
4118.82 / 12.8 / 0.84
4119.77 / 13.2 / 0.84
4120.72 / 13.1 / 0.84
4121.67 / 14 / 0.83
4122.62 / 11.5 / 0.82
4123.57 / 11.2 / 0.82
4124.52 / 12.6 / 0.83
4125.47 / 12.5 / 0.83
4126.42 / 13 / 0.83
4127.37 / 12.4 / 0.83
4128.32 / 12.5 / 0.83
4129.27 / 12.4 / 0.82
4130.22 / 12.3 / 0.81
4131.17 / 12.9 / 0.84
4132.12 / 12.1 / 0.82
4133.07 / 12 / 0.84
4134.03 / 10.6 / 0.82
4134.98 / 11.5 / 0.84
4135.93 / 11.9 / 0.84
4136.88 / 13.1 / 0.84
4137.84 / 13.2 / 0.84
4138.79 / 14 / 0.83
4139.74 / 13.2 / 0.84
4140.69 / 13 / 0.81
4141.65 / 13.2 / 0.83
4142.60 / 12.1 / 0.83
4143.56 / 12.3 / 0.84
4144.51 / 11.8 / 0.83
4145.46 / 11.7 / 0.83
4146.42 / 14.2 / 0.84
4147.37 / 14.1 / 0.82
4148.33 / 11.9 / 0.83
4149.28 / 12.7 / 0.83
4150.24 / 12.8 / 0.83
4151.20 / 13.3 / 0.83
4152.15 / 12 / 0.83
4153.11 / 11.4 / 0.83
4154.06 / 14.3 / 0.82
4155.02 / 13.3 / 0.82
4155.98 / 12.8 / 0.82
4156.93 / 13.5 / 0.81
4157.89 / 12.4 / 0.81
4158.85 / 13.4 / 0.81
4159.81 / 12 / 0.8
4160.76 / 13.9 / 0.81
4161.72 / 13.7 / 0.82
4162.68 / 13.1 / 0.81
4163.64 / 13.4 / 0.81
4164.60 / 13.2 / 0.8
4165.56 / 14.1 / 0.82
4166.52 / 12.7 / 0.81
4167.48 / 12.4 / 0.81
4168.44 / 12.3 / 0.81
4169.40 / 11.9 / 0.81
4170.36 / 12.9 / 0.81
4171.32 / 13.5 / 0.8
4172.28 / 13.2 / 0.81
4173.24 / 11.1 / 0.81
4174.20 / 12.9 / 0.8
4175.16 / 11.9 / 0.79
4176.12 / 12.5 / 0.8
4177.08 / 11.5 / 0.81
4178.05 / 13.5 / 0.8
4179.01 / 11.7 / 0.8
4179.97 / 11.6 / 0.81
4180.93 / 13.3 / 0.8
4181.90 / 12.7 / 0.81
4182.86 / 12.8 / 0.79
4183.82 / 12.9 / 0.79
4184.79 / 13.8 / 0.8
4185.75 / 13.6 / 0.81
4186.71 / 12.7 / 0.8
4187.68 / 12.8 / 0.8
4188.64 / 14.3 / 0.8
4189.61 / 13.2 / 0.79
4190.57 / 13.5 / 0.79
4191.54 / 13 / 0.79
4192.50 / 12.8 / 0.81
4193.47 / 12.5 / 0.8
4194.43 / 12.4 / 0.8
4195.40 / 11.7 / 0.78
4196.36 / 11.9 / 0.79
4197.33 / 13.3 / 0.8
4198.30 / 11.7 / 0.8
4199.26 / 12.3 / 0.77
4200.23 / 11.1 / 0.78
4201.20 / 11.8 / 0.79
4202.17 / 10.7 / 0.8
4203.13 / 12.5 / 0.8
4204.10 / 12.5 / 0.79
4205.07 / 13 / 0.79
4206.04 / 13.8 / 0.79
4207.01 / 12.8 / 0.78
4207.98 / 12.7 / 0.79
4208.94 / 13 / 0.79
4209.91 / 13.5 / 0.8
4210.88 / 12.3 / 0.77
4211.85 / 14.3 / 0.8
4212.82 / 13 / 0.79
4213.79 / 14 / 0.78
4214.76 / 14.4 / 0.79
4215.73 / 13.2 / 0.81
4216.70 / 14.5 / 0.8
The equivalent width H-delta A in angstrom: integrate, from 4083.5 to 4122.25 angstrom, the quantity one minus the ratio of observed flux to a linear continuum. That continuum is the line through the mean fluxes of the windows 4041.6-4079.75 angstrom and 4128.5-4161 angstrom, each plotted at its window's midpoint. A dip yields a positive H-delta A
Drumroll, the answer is 1.8 angstrom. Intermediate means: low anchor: 12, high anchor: 12.7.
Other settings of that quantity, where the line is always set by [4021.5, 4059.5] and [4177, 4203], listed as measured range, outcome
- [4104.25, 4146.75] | 0.6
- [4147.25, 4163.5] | -0.5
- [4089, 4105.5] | 2.5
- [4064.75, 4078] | 0.5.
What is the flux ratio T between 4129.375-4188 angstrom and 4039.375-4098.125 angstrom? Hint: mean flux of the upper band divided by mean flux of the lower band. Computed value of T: 1.06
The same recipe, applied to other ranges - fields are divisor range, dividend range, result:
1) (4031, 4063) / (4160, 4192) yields 1.05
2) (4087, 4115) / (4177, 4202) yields 1.12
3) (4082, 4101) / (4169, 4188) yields 1.09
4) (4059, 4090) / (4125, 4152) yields 1.04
